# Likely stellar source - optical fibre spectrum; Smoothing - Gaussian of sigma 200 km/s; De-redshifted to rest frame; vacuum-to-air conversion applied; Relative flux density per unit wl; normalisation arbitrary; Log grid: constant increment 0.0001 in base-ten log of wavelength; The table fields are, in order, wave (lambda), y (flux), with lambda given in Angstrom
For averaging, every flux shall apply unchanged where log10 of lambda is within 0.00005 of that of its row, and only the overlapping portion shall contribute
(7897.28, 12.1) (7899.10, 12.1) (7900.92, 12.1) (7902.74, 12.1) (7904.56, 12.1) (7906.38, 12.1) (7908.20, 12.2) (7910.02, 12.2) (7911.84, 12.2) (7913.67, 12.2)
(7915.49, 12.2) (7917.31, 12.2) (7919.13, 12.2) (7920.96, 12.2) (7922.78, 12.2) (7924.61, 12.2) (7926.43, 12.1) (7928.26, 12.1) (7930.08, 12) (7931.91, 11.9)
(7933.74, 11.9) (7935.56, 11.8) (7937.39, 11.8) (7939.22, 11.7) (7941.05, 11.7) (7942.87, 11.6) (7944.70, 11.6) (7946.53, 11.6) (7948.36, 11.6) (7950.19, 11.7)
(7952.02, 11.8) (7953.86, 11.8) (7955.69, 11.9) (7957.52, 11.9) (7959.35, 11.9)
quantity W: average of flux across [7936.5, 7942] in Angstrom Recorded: 11.7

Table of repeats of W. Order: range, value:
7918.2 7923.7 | 12.2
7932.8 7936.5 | 11.9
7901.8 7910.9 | 12.1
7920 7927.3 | 12.2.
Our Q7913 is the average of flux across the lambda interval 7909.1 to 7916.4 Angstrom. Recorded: 12.2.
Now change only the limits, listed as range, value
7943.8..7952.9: 11.7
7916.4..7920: 12.2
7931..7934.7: 11.9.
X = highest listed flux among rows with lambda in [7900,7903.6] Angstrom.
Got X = 12.1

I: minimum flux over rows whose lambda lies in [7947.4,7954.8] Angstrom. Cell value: 11.6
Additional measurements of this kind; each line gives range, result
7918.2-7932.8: 11.9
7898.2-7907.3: 12.1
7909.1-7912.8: 12.2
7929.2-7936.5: 11.8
